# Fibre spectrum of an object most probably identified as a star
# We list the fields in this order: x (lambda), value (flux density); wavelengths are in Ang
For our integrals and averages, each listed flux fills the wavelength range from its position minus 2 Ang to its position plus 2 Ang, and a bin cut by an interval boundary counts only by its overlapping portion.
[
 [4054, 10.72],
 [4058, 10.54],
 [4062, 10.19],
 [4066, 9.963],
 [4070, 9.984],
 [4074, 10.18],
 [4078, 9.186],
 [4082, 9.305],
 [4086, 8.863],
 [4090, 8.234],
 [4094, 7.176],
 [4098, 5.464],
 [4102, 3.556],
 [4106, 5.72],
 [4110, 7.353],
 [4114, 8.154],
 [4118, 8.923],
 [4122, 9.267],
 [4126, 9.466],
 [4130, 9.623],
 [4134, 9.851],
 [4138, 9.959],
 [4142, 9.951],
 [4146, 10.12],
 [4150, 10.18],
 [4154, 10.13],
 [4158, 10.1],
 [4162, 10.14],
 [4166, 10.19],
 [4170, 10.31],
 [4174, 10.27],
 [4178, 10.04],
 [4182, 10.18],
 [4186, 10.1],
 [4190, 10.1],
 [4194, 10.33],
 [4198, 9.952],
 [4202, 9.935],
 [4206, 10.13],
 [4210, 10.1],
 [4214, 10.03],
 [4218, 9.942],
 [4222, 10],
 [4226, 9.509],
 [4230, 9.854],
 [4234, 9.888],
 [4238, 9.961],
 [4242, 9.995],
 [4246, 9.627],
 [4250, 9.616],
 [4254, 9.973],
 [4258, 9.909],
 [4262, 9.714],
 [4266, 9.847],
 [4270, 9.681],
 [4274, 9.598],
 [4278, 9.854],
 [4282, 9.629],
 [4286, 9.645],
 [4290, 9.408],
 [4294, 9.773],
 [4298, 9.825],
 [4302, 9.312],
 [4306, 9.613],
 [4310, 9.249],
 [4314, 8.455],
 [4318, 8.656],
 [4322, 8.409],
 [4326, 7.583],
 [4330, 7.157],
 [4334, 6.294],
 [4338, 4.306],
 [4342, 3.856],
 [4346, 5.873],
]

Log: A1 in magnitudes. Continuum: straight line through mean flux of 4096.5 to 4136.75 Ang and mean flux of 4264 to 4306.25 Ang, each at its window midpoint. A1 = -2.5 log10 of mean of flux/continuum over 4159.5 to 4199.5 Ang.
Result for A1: -0.19 mag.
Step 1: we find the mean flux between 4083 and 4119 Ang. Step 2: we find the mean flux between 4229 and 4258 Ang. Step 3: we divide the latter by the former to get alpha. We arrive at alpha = 1.40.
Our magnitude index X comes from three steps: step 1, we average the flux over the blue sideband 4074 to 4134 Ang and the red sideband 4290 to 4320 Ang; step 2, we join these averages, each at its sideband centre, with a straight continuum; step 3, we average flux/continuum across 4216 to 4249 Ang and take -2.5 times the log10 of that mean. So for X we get -0.12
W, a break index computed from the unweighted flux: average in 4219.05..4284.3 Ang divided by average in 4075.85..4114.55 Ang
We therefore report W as 1.3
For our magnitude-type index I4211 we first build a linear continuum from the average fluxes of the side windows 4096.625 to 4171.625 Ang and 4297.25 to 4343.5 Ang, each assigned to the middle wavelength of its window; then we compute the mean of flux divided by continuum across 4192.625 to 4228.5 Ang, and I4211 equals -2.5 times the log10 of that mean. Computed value -0.19 mag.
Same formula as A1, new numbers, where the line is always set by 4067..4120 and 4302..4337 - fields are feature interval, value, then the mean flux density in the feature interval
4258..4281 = -0.204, 9.75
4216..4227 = -0.221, 9.85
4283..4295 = -0.184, 9.6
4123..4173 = -0.248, 9.99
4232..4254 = -0.217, 9.83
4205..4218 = -0.246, 10.1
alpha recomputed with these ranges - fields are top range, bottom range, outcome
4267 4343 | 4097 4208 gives 0.92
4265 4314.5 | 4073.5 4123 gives 1.24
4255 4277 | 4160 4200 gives 0.96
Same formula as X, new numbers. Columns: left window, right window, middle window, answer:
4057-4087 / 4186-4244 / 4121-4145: 0.02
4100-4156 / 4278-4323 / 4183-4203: -0.13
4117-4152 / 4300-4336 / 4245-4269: -0.12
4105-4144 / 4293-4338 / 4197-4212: -0.16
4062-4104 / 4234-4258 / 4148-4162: -0.13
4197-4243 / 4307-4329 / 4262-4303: -0.08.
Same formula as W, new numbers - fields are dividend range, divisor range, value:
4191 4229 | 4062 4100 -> 1.14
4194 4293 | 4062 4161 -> 1.11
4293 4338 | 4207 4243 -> 0.84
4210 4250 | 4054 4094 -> 1.03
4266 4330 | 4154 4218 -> 0.91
